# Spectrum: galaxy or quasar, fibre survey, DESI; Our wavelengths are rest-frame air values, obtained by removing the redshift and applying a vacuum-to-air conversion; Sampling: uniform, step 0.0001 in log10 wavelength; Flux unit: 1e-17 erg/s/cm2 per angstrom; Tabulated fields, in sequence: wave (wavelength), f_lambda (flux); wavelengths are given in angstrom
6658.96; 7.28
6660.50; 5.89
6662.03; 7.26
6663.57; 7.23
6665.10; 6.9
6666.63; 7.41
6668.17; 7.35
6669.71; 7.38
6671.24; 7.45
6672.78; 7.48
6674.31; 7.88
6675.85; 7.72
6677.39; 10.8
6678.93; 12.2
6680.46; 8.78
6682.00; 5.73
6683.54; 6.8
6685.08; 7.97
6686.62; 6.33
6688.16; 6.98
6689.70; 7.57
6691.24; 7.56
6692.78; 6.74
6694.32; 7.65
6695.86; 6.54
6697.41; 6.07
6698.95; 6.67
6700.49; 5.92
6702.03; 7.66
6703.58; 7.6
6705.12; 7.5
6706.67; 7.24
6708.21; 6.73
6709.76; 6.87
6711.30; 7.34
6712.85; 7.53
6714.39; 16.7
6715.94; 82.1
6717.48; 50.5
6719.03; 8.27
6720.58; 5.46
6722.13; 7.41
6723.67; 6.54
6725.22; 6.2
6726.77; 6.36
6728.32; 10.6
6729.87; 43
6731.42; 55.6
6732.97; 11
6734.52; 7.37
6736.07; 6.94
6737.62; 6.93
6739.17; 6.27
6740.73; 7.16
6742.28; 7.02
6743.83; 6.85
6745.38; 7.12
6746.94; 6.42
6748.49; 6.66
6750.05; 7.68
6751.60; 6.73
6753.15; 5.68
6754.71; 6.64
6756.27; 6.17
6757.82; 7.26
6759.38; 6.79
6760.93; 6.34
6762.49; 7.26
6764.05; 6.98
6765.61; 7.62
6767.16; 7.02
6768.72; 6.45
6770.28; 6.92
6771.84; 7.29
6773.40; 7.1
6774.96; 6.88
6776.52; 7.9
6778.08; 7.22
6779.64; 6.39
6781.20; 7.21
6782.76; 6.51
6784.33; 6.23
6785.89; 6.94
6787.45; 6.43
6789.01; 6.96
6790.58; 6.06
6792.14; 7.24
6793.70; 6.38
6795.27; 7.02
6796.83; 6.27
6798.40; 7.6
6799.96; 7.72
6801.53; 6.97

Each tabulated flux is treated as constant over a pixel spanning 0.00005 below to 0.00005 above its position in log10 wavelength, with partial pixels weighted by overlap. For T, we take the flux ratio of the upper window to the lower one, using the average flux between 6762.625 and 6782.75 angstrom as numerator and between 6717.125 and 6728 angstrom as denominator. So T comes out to 0.62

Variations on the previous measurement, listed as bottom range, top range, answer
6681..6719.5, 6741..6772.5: 0.56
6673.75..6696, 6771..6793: 0.88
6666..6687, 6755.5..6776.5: 0.87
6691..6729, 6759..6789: 0.56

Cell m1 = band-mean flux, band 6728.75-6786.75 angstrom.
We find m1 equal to 9.28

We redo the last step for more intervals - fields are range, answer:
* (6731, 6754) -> 9.65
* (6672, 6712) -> 7.47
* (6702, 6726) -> 15.3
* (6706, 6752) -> 14.4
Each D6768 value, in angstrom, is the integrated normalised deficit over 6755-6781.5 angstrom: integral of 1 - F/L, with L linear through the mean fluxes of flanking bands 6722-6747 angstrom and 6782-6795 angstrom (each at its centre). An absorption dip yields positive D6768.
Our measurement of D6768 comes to 5.4 angstrom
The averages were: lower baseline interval 12.6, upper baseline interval 6.61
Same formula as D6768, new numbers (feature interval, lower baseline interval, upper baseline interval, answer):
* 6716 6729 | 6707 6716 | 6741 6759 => -2.51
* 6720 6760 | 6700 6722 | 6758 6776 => 4.50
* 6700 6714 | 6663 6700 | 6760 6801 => -0.12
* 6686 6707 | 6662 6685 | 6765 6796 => 1.88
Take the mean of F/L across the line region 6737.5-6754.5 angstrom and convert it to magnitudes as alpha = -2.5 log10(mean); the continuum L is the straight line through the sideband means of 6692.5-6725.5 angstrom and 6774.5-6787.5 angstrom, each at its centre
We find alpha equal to 0.41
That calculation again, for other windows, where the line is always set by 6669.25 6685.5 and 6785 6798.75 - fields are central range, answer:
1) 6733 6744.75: 0.03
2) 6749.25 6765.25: 0.06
